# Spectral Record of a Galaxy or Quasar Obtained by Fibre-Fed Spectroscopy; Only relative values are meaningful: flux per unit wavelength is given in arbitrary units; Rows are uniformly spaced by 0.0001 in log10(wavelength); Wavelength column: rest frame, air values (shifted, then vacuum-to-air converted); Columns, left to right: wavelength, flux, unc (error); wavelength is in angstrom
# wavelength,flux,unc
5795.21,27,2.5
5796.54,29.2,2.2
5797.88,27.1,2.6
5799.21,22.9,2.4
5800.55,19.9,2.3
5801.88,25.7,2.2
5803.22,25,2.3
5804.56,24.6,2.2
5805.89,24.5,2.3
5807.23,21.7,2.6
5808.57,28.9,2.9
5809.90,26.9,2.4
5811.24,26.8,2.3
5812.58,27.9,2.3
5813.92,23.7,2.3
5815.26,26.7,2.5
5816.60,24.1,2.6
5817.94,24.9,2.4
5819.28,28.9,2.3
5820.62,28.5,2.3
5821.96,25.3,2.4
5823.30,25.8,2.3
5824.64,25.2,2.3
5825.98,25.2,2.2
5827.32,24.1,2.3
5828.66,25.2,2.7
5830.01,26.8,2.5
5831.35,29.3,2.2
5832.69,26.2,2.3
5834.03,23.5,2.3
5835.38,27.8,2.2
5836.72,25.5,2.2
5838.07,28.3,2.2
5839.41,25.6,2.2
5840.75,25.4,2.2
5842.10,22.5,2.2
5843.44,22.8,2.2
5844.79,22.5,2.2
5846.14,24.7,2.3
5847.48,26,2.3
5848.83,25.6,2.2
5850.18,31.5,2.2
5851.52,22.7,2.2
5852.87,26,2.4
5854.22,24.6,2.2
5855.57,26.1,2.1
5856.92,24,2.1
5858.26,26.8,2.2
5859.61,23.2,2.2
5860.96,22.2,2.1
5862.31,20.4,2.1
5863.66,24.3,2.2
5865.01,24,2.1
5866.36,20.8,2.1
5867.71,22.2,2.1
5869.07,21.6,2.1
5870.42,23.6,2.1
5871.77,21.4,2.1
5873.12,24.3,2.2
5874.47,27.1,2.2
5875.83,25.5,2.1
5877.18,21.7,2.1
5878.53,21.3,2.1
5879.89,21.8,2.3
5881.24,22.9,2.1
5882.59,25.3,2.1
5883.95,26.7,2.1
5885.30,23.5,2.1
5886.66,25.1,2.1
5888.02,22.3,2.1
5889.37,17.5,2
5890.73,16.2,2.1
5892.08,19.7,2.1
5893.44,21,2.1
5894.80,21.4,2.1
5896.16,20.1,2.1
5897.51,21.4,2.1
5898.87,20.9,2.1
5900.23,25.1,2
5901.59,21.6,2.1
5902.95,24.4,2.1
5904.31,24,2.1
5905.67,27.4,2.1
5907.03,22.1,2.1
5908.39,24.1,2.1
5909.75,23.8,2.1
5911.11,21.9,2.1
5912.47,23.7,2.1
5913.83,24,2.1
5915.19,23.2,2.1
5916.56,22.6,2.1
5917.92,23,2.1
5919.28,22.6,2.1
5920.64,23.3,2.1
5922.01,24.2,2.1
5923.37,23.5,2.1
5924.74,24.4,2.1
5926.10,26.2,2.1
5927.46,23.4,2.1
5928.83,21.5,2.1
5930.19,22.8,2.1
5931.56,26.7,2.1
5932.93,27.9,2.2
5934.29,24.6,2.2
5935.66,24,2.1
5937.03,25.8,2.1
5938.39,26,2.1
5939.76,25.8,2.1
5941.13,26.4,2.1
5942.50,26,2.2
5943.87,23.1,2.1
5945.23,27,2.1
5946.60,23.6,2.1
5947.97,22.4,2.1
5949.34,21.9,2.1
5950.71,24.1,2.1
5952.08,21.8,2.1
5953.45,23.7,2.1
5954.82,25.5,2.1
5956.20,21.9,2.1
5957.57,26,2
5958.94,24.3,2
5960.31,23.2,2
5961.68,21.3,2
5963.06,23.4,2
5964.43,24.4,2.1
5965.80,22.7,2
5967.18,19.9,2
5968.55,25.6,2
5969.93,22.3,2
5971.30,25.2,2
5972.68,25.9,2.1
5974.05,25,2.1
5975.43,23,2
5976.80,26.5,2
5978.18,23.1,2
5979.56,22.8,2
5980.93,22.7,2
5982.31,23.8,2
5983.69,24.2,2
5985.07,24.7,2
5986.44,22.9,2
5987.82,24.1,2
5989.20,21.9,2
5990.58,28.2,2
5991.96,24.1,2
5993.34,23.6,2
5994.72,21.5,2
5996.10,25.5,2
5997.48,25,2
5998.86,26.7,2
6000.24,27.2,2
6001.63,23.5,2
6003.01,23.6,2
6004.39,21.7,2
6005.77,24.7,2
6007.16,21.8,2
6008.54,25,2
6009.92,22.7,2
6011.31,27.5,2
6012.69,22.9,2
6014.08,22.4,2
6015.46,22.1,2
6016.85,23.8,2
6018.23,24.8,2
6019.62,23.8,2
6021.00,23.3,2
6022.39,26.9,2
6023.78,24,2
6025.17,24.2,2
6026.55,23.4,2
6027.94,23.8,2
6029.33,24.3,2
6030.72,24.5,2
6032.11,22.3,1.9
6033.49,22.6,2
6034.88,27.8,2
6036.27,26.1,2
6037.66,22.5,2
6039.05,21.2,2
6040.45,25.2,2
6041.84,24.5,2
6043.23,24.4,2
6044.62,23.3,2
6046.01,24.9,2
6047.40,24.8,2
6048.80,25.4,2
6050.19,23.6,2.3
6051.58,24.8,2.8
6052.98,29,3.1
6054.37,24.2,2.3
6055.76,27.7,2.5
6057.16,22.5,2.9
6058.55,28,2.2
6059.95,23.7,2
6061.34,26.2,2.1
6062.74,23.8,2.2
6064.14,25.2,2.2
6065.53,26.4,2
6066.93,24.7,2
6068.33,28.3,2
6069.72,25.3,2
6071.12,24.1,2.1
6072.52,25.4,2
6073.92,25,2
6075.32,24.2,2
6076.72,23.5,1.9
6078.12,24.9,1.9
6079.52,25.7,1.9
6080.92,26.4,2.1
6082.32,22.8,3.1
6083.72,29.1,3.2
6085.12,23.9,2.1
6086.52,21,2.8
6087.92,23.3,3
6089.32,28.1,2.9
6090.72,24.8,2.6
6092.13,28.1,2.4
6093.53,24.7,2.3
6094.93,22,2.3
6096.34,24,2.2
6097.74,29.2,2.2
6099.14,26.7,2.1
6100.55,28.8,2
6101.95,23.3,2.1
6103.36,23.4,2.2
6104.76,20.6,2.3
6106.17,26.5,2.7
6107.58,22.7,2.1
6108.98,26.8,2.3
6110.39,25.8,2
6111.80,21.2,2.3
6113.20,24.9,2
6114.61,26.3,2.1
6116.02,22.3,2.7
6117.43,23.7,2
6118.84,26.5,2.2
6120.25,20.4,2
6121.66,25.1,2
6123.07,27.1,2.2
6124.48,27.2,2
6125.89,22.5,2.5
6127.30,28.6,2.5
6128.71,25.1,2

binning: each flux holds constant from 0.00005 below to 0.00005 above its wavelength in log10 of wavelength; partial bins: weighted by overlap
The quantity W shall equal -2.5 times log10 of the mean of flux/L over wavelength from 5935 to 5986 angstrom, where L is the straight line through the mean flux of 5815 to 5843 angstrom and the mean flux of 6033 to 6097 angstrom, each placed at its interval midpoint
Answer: 0.059 mag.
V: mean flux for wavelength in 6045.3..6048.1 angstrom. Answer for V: 24.8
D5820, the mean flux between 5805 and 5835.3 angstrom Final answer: 25.9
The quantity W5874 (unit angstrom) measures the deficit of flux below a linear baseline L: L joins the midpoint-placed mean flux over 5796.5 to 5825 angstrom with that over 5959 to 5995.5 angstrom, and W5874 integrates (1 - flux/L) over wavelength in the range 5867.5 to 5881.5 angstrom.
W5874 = 1.0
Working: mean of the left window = 25.6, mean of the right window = 23.7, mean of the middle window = 23.1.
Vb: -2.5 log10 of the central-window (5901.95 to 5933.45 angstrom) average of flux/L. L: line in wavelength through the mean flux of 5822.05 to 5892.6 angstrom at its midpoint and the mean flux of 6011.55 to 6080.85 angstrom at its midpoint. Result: 0.018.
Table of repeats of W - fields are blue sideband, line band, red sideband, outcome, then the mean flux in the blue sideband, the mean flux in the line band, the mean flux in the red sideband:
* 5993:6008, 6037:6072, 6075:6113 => -0.02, 24.1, 25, 24.9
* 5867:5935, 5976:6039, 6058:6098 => 0.01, 23.1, 24.1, 25.2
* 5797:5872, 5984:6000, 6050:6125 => 0.02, 25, 24.5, 25.1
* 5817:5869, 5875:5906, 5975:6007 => 0.11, 25.1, 22.4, 24.1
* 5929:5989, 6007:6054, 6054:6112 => 0.02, 24.1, 24.3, 25.1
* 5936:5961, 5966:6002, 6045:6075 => 0.02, 24.4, 24.2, 25.3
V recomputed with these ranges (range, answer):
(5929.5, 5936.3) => 25.2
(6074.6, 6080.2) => 24.6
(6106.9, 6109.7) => 24.8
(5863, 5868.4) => 22.8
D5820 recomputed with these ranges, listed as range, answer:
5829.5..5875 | 24.7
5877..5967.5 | 23.4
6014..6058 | 24.4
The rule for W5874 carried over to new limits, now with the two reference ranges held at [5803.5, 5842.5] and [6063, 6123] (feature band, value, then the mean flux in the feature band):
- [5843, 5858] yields 0.3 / 25.2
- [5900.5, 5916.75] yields 1.2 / 23.6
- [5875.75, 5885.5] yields 0.8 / 23.5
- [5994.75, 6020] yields 1.1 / 24.1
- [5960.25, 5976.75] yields 1.1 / 23.6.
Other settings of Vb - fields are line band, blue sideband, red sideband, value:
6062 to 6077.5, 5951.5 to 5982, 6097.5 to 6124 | -0.03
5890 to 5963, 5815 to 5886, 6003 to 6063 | 0.05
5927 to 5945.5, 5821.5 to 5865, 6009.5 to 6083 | -0.01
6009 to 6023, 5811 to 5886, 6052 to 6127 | 0.04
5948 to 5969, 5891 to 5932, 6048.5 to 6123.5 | 0.01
